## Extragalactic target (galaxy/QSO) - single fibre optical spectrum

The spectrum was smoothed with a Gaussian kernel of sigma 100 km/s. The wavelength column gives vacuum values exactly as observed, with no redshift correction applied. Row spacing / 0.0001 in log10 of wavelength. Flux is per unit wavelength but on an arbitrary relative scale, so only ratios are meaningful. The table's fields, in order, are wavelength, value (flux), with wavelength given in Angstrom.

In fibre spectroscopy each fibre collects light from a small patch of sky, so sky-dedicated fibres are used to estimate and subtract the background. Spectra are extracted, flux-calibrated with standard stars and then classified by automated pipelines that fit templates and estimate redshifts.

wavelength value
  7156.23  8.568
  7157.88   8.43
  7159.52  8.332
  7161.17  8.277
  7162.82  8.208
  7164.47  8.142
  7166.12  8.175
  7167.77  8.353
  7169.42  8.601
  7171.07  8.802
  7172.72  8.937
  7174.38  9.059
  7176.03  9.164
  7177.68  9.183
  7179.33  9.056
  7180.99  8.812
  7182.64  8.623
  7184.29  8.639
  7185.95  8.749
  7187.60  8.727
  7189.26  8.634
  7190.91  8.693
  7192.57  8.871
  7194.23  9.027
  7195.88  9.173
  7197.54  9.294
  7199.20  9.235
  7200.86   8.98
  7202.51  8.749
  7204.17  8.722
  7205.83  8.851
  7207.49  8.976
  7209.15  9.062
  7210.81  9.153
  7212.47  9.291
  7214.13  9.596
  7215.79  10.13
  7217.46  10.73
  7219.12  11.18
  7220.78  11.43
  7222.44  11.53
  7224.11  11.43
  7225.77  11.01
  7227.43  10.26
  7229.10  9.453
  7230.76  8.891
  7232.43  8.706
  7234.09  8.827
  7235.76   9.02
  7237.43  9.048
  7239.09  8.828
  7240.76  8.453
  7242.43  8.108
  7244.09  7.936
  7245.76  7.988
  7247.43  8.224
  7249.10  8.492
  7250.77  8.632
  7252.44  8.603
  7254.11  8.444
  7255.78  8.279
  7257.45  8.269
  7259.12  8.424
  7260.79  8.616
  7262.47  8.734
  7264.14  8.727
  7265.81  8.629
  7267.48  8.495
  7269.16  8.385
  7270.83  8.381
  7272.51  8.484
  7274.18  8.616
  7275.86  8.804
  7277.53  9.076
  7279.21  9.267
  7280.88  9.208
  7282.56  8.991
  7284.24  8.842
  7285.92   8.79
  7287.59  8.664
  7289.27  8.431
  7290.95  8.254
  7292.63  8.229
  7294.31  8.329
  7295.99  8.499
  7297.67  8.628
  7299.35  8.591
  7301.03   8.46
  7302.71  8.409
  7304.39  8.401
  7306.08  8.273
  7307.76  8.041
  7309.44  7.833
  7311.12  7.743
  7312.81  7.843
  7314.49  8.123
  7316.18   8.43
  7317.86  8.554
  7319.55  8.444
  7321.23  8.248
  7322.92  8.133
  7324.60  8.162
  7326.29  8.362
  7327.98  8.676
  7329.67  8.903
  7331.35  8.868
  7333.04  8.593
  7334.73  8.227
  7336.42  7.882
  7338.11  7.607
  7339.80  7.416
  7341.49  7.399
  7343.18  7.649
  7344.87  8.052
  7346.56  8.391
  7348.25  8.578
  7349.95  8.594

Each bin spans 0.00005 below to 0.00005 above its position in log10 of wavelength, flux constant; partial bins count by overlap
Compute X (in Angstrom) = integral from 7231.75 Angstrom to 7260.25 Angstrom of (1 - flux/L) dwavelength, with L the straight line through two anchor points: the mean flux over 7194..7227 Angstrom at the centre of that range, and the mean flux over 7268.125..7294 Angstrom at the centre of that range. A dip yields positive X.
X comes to 2.3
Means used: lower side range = 9.8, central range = 8.49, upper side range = 8.68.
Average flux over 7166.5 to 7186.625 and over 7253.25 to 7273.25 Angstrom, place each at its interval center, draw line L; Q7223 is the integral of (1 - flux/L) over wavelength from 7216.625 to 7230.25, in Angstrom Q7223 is -3.5 Angstrom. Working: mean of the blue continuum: 8.82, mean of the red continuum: 8.49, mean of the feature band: 10.8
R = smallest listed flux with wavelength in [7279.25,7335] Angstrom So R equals 7.743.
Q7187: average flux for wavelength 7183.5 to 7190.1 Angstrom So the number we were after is 8.69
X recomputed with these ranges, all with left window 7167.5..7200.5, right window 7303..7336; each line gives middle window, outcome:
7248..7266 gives 0.1 Angstrom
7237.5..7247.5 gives 0.4 Angstrom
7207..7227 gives -3.6 Angstrom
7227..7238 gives -0.6 Angstrom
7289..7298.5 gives 0.0 Angstrom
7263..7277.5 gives -0.1 Angstrom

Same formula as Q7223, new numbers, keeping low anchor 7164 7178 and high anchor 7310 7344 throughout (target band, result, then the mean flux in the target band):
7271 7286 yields -1.0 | 8.88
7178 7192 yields -0.2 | 8.76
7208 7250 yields -4.7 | 9.46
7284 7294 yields -0.3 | 8.51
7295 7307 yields -0.3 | 8.46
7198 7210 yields -0.5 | 8.95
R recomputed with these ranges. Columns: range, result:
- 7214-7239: 8.706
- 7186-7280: 7.936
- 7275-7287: 8.79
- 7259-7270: 8.385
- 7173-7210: 8.623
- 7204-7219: 8.722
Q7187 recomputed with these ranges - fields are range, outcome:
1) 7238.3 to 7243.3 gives 8.46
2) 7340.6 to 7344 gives 7.52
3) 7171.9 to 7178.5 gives 9.08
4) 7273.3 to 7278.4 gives 8.83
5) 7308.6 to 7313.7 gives 7.81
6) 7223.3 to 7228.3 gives 10.9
